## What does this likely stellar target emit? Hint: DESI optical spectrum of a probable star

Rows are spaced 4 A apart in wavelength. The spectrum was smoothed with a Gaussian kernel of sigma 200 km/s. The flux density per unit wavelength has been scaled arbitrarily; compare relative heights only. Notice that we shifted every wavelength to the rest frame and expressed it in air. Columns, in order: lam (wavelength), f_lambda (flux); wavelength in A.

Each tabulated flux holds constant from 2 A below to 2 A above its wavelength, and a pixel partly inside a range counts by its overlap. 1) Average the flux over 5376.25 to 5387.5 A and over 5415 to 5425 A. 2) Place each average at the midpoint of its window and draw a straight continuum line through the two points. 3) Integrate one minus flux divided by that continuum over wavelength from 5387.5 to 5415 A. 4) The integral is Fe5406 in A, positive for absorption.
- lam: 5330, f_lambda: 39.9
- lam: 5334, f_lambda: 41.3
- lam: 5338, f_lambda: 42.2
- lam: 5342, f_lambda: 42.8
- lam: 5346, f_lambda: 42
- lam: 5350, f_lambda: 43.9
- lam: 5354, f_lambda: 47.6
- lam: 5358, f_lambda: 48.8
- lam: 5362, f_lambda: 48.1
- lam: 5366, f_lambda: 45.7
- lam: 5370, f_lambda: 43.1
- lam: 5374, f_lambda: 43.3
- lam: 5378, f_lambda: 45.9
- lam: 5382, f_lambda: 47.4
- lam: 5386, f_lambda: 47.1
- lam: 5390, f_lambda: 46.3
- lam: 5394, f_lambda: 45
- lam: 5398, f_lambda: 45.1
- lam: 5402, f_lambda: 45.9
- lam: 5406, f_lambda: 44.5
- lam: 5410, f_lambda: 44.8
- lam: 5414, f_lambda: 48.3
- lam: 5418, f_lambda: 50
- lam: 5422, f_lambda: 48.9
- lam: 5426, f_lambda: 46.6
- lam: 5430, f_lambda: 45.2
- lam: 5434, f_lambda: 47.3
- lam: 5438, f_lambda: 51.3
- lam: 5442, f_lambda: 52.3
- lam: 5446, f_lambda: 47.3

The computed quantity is 1.3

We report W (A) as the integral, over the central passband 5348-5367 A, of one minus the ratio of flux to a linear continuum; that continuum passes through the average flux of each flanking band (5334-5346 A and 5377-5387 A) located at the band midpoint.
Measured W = -1.2 A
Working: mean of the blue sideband 42.2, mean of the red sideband 46.9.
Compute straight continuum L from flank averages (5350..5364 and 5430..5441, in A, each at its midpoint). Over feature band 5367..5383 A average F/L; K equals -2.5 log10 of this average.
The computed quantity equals 0.07 mag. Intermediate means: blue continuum 47.6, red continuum 48.8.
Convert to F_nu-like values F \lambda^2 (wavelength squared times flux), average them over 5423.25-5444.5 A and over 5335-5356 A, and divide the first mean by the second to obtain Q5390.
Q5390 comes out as 1.2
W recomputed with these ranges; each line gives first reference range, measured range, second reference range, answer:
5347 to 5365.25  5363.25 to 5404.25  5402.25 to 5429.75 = 1.2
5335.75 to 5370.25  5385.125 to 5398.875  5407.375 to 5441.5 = 0.2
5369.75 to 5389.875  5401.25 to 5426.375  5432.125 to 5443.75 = 0.7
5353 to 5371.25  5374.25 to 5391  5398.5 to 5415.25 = 0.0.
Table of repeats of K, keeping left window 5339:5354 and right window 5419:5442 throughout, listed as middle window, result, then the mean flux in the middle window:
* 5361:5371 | -0.03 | 45.6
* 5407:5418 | 0.01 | 47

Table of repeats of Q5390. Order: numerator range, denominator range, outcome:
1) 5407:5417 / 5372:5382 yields 1.05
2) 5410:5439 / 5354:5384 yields 1.06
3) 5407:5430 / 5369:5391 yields 1.05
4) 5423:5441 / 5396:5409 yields 1.07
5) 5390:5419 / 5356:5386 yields 1.01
